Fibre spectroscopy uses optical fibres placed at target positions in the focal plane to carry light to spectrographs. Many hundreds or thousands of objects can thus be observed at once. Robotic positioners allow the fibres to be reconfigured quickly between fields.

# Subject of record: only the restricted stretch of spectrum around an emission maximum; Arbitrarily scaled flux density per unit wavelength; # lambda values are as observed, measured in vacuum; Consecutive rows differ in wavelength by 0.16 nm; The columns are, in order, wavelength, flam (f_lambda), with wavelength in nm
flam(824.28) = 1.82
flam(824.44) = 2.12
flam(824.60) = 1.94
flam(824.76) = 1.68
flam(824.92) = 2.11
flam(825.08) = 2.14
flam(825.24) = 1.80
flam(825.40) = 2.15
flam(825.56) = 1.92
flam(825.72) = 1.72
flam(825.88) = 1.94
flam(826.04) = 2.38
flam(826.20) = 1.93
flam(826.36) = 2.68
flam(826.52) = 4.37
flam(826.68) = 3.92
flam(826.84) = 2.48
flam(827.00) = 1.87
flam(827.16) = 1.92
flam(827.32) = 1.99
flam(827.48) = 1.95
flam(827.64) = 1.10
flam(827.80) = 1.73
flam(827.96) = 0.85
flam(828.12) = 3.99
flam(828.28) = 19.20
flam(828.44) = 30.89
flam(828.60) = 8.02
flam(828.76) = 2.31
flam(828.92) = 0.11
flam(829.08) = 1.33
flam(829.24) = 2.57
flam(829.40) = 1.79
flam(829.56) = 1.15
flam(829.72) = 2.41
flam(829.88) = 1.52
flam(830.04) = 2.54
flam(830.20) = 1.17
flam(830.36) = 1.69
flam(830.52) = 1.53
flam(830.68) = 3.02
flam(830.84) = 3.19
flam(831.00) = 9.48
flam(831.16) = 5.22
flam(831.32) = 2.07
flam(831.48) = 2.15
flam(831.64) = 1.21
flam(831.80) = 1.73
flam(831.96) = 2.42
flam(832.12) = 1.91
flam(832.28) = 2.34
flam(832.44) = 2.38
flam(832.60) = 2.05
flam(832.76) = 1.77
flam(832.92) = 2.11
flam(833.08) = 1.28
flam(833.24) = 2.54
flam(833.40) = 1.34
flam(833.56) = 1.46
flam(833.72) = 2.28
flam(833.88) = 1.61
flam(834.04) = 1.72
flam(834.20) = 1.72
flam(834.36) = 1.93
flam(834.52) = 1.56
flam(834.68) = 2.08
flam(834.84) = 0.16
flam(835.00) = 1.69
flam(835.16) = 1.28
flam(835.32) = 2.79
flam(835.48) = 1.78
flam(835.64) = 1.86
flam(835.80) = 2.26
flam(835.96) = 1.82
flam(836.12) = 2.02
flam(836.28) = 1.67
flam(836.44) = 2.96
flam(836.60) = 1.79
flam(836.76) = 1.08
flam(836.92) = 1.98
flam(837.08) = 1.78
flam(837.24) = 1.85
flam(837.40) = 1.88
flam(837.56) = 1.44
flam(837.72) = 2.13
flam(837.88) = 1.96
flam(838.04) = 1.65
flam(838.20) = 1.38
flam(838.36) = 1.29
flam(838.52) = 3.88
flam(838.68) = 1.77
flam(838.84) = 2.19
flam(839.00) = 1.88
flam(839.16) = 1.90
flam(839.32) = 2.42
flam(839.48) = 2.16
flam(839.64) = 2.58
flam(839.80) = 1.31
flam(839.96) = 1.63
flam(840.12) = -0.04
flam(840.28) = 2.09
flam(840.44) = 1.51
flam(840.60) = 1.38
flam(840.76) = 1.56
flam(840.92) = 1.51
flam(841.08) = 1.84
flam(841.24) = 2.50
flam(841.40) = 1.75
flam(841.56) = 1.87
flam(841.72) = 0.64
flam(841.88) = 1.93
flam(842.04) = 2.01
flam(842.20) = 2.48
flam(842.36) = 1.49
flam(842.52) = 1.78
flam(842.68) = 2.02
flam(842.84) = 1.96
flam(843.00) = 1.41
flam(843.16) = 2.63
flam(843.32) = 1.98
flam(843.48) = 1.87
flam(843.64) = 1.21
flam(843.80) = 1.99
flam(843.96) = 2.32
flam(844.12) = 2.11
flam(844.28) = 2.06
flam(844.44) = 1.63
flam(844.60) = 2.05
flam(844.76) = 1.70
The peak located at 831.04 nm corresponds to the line [N II]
